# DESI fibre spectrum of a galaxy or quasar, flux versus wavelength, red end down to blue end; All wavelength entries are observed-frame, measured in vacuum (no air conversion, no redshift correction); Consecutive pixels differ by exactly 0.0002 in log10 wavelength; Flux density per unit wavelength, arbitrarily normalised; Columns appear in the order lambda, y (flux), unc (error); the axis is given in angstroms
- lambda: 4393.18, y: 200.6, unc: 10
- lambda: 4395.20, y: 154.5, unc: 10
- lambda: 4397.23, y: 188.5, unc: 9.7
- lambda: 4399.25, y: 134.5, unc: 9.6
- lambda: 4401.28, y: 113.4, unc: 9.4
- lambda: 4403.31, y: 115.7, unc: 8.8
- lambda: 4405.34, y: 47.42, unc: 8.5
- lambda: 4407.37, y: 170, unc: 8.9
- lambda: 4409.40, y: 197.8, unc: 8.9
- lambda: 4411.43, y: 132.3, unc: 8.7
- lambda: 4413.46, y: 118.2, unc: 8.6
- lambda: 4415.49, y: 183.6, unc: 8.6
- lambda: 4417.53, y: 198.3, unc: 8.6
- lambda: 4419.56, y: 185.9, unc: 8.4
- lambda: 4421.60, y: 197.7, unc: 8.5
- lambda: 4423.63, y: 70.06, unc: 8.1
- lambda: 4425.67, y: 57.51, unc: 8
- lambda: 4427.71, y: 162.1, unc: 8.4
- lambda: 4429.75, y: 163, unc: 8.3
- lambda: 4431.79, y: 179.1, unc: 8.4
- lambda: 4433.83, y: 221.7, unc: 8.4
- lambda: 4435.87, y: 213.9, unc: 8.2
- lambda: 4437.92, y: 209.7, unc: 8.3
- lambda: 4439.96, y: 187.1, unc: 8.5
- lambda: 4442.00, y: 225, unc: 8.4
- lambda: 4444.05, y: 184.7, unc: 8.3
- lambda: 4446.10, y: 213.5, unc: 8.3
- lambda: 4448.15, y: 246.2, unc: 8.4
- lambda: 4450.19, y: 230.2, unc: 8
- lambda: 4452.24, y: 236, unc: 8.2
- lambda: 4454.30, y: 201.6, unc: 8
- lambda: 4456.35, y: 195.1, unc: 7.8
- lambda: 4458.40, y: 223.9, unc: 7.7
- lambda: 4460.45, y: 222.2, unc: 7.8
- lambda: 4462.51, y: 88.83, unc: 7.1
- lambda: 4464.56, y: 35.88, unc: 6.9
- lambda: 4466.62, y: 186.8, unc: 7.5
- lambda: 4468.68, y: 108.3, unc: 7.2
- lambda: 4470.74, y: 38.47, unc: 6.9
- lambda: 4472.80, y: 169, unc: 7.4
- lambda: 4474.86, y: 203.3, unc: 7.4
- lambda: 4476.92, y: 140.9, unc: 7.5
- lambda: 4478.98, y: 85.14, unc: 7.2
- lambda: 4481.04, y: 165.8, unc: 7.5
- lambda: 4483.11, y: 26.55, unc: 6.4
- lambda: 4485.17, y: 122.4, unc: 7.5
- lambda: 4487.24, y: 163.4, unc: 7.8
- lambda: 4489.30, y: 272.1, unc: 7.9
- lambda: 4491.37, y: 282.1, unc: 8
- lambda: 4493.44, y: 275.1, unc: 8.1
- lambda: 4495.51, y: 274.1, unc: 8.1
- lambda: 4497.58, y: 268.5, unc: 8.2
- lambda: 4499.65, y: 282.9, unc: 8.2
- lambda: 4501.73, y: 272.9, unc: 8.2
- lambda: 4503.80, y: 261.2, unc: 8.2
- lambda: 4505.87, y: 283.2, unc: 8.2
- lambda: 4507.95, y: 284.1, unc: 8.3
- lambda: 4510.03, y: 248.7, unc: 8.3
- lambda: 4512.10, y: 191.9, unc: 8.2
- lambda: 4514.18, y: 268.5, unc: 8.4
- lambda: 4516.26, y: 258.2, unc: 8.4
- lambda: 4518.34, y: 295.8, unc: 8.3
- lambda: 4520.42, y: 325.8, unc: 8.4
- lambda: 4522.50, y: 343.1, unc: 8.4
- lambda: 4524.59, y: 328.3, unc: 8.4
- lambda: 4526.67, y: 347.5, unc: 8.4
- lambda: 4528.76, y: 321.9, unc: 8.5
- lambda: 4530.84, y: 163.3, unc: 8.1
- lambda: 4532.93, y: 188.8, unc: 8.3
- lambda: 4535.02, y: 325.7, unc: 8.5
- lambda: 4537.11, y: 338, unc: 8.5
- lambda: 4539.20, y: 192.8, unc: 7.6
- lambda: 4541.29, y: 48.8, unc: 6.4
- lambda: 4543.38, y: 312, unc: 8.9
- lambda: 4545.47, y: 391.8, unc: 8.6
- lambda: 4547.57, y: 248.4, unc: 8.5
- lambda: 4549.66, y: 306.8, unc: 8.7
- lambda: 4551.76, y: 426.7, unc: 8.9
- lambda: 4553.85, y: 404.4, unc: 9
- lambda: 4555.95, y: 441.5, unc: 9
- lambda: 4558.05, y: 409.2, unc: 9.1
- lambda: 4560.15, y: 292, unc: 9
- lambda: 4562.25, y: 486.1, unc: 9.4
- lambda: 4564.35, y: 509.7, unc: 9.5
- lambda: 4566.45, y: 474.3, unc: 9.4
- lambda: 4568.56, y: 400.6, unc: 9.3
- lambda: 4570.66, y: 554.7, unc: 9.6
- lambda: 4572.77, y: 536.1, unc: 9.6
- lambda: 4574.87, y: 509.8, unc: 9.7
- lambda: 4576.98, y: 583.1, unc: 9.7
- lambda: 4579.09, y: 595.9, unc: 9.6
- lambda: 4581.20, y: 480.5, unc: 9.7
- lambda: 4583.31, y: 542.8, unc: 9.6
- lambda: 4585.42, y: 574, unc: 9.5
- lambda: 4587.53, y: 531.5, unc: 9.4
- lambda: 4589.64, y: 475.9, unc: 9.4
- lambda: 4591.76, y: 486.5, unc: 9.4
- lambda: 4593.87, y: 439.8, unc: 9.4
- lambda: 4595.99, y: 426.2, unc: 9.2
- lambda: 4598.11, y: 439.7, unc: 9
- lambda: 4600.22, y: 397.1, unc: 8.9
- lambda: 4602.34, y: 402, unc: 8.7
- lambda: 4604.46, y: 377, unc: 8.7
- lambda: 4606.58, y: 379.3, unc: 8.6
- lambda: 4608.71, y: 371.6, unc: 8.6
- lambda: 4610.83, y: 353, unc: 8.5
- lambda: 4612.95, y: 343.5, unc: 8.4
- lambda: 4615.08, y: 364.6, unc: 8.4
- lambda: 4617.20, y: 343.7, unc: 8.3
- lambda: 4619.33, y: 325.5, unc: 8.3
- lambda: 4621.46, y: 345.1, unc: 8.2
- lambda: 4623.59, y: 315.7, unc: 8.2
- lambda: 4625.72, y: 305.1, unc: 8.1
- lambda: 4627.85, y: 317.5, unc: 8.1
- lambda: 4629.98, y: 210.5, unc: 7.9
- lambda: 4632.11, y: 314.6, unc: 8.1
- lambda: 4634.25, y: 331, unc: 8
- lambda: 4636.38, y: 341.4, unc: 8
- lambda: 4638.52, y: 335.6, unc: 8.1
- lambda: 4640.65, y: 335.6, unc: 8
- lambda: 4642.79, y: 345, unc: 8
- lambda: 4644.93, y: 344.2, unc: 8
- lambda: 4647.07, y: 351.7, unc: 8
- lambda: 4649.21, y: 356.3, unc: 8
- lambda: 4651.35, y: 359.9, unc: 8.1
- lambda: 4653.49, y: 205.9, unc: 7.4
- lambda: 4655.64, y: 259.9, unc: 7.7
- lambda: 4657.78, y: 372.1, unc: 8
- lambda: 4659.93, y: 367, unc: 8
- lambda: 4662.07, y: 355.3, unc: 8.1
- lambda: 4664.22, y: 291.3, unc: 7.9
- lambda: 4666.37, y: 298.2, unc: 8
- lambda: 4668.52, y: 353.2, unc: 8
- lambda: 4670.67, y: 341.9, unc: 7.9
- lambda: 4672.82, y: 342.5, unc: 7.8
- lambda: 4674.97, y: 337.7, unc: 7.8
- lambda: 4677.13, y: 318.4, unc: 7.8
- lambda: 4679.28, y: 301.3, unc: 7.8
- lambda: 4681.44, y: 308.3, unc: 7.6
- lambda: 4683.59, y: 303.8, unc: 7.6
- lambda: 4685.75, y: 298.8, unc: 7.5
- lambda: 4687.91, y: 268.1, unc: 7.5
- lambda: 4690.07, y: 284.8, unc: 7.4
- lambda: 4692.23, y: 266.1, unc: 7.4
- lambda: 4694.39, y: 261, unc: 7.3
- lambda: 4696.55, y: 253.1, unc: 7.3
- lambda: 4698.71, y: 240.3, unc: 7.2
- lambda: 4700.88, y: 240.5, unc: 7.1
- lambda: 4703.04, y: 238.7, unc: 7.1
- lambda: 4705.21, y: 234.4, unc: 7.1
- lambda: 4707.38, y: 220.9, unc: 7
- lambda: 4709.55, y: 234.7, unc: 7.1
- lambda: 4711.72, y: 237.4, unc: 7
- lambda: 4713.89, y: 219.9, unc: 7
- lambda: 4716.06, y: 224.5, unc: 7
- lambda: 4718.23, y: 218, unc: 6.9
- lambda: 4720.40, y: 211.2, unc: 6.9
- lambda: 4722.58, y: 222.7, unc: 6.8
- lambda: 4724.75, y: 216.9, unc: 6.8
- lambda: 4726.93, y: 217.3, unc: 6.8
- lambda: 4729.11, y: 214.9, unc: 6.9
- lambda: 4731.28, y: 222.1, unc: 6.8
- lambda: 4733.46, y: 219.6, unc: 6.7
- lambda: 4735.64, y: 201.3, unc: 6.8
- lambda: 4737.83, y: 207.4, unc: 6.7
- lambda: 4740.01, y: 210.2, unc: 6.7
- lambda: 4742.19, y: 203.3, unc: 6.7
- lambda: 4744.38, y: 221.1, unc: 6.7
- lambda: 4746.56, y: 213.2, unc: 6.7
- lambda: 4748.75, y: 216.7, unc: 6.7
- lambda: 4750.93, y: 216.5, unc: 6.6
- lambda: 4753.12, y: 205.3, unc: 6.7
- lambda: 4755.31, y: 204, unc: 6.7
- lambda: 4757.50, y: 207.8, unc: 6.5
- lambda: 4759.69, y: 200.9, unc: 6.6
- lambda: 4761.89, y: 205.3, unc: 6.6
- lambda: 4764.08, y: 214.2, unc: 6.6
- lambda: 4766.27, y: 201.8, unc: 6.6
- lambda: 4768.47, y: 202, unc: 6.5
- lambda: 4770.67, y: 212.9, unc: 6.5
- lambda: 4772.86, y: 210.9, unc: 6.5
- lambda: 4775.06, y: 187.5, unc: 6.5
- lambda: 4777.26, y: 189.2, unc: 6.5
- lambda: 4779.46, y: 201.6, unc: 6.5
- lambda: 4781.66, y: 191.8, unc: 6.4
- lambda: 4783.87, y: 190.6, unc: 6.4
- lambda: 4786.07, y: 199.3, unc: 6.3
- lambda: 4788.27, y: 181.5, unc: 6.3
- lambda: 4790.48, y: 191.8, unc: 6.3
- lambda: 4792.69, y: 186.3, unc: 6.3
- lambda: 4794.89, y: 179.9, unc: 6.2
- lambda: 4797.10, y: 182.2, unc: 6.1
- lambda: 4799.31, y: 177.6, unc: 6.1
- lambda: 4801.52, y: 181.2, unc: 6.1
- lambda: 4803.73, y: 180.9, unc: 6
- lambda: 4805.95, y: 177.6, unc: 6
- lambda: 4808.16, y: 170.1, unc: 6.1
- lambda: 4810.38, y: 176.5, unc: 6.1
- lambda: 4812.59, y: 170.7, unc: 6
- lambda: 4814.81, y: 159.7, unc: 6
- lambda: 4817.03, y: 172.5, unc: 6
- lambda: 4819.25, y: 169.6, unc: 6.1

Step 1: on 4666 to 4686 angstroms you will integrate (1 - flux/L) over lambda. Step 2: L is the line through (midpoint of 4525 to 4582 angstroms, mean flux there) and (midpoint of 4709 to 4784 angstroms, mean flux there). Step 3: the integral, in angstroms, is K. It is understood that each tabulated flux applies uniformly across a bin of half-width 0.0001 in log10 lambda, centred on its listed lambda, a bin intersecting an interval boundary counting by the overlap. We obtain -3.6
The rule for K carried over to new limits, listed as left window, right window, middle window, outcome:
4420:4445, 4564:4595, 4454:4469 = 5.0 angstroms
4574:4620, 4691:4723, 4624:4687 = 1.6 angstroms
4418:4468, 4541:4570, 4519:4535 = 1.8 angstroms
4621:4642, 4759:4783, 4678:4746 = 3.0 angstroms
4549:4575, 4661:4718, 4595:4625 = 0.9 angstroms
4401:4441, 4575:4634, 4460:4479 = 8.2 angstroms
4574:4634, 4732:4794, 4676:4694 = 0.8 angstroms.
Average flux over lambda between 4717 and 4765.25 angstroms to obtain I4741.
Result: 212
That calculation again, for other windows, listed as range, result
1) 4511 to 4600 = 387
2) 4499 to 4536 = 277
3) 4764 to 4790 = 198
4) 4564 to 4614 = 465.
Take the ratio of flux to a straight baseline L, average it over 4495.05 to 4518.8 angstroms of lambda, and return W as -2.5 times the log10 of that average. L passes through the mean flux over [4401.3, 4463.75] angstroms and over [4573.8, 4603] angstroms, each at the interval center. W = 0.22 mag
